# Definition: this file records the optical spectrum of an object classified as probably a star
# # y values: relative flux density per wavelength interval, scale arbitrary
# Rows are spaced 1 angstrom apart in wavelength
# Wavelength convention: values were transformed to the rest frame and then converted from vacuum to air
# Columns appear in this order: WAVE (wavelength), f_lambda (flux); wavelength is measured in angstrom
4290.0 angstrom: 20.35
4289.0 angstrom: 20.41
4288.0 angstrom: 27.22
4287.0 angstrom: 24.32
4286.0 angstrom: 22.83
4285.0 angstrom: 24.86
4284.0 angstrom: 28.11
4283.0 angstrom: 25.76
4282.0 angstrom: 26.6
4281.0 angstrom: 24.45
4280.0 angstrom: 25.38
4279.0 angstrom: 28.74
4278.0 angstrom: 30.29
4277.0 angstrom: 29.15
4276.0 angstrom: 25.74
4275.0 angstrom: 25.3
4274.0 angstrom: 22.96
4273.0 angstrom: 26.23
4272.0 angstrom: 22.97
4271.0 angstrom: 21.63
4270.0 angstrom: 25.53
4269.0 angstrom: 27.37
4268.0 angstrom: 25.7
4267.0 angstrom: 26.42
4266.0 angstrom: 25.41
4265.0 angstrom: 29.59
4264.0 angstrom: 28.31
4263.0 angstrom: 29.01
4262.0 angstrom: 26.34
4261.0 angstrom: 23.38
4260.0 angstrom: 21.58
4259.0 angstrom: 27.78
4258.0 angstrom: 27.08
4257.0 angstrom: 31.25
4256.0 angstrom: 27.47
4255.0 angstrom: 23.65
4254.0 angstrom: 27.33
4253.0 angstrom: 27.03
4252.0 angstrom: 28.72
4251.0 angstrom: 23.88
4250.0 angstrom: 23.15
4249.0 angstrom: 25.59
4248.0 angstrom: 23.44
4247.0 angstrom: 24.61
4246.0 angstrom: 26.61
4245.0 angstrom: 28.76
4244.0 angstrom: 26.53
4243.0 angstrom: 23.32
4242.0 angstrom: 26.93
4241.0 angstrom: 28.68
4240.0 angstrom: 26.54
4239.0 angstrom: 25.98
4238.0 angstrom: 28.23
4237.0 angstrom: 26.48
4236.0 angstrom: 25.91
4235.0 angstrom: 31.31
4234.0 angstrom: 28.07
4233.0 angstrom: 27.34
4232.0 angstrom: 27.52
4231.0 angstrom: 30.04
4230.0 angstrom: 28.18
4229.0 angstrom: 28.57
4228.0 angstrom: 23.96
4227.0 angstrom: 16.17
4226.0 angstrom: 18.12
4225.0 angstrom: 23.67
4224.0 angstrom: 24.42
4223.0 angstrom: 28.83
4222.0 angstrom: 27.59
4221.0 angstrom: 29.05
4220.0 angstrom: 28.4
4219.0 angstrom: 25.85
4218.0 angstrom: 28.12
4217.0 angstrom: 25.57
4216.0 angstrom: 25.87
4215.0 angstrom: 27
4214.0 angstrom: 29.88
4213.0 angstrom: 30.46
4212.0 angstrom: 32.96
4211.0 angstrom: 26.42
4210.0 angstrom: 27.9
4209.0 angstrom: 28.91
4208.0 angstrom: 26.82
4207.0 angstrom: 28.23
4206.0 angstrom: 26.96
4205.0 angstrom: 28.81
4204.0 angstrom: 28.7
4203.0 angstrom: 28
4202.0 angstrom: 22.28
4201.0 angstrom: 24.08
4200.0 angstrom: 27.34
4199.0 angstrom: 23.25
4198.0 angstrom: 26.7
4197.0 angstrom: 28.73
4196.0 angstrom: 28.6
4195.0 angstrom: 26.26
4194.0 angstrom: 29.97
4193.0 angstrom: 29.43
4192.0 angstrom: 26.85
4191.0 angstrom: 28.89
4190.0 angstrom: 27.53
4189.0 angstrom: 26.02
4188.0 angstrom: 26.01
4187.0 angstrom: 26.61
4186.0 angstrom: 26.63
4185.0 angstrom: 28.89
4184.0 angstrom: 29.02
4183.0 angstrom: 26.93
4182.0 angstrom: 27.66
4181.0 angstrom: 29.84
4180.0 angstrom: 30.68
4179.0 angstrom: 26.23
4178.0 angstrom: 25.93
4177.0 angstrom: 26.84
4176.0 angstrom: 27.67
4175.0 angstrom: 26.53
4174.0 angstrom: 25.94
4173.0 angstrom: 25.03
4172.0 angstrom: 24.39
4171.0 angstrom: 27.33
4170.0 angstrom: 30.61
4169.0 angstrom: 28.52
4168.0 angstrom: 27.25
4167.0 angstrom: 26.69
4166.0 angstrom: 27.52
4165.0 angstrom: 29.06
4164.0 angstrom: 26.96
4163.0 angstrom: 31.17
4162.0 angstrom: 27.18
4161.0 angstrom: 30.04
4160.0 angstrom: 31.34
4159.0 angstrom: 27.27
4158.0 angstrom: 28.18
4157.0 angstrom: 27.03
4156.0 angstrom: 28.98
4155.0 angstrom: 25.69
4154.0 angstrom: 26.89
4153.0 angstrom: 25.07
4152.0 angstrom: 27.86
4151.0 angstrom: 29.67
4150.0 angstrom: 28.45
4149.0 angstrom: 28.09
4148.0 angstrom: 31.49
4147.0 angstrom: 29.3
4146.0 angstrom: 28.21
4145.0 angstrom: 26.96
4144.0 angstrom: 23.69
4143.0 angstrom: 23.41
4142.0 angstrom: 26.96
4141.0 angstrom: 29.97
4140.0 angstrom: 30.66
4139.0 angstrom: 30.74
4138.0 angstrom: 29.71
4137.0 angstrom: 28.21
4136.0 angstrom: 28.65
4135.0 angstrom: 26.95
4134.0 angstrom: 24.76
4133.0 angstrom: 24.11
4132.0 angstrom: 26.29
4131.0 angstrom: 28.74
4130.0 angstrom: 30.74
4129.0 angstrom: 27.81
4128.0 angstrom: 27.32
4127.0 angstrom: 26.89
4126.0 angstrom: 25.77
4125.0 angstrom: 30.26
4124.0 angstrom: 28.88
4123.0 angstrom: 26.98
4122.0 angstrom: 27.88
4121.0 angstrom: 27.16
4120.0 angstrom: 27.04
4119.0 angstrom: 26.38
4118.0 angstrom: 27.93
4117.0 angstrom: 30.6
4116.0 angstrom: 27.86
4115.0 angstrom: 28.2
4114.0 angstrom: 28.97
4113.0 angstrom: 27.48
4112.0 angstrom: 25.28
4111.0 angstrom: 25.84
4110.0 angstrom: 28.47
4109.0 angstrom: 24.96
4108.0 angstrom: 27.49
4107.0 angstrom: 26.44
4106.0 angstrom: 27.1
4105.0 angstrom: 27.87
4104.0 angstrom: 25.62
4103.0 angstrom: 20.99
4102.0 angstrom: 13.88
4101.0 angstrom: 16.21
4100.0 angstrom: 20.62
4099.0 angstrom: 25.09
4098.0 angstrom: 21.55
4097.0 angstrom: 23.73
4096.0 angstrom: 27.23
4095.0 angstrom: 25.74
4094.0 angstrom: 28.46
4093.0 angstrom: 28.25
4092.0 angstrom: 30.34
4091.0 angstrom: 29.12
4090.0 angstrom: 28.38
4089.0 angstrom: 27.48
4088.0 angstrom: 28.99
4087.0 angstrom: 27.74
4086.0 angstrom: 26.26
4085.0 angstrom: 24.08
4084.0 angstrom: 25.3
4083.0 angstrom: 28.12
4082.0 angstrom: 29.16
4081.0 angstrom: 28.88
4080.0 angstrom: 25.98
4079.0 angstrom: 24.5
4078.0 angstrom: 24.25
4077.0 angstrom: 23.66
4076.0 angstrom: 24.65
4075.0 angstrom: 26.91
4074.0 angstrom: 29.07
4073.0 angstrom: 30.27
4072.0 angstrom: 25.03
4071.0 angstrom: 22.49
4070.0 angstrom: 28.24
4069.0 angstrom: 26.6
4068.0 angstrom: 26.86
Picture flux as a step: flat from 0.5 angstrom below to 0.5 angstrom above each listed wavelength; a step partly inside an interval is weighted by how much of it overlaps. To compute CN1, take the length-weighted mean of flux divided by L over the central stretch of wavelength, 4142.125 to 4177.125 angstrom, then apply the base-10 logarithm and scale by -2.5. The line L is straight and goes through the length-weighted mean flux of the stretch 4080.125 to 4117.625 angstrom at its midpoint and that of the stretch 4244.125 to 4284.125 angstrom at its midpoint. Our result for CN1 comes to -0.058 mag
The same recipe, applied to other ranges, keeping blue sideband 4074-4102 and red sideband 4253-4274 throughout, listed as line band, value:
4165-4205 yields -0.052 mag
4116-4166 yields -0.082 mag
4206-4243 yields -0.038 mag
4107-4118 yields -0.067 mag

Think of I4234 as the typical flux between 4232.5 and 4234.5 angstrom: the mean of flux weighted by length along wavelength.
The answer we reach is 27.7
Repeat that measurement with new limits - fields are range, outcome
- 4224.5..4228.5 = 20.5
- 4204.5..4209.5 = 27.9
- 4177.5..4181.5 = 28.2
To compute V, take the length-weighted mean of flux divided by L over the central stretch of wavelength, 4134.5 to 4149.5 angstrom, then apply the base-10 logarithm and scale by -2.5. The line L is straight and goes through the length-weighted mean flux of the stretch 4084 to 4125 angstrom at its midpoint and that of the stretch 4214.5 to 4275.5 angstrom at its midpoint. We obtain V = -0.079 mag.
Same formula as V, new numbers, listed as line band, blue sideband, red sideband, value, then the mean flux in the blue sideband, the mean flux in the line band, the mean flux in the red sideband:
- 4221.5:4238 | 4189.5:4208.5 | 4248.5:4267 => 0.031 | 27.2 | 26.1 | 26.5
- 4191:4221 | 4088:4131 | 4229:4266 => -0.034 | 26.5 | 27.6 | 26.8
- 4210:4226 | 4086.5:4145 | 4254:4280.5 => -0.035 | 26.7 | 27.3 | 26.3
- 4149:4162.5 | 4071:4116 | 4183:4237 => -0.056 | 26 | 28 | 27.1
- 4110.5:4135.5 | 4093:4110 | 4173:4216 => -0.103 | 24.2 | 27.4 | 27.5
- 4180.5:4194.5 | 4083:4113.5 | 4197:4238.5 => -0.052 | 25.6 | 27.9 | 26.9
